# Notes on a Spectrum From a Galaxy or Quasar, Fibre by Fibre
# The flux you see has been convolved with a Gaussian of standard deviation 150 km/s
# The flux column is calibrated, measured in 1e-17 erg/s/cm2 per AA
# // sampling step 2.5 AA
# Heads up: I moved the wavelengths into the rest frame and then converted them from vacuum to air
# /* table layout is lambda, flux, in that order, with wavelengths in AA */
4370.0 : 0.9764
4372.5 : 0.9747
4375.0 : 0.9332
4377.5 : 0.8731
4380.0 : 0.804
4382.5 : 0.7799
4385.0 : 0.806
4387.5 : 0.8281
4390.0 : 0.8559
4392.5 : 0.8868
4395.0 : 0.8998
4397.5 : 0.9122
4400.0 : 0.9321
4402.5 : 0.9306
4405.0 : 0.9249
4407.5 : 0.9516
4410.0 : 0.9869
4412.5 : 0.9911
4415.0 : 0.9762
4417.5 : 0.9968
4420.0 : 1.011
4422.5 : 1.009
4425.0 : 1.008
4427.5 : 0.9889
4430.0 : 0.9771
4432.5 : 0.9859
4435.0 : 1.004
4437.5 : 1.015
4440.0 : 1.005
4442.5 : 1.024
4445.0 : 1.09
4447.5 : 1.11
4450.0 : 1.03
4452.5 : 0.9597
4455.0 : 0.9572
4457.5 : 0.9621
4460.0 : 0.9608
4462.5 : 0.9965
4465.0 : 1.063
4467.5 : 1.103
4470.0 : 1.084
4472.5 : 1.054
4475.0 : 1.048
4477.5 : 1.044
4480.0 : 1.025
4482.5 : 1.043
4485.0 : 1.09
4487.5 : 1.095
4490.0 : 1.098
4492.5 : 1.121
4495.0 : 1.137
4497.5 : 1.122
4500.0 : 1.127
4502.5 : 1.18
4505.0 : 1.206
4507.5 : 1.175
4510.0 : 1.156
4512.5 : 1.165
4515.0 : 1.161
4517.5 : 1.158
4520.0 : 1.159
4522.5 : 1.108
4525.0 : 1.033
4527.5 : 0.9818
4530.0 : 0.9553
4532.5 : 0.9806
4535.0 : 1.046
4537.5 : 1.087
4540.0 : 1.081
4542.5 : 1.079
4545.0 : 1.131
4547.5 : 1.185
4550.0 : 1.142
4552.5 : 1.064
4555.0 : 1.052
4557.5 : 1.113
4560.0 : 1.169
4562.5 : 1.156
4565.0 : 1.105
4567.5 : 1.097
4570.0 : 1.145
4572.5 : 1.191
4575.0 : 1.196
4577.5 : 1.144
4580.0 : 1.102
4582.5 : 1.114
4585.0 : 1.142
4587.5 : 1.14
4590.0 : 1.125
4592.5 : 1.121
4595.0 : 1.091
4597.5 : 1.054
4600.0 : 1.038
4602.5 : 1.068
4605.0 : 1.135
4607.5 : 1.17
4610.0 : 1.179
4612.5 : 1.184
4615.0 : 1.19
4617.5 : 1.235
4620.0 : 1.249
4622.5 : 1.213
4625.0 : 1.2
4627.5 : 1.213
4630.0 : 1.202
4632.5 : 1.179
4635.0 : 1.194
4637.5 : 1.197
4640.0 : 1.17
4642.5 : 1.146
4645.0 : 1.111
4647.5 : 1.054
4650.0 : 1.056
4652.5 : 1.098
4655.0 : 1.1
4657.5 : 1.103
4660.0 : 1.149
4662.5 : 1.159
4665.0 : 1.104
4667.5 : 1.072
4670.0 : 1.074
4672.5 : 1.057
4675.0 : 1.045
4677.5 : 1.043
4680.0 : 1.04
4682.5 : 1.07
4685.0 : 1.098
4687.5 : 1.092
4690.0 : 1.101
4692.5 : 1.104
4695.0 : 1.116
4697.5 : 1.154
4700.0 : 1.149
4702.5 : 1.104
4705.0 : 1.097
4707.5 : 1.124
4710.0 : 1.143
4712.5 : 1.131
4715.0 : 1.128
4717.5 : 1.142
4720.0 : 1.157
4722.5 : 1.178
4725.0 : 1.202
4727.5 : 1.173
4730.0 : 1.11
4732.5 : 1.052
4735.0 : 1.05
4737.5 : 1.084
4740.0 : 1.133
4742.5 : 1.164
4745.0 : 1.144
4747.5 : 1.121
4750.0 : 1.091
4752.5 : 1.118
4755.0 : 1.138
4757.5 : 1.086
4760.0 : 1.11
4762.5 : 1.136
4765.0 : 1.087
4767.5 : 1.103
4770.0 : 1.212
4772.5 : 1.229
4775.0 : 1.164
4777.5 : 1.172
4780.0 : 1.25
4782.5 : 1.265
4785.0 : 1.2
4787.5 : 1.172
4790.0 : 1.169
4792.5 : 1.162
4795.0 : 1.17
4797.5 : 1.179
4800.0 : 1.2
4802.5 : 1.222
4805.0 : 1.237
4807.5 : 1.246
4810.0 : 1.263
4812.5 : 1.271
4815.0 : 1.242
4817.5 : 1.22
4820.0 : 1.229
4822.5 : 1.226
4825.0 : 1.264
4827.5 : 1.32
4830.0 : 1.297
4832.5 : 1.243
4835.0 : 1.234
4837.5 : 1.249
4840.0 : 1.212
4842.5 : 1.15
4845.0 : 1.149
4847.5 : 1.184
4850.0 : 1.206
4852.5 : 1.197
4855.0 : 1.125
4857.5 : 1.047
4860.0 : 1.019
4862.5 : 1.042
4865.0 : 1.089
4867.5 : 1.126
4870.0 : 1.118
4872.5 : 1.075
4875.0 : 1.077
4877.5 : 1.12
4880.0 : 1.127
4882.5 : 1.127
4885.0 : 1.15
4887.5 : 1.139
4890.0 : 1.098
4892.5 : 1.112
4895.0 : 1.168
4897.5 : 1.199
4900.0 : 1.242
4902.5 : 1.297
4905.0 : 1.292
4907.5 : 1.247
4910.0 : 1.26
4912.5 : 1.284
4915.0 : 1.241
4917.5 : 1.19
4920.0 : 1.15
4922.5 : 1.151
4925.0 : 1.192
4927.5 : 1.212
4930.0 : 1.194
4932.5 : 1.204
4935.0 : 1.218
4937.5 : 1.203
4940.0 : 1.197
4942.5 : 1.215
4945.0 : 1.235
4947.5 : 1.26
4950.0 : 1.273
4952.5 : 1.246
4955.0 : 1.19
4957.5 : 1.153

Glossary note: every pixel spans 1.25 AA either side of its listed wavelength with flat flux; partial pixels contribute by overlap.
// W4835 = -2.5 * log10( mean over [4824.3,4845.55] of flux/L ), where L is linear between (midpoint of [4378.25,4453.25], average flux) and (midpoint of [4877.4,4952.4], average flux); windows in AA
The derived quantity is -0.07 mag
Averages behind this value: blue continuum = 0.955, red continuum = 1.2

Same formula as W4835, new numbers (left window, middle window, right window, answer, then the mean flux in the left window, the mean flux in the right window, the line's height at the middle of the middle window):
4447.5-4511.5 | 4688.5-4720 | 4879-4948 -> 0.013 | 1.07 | 1.2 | 1.14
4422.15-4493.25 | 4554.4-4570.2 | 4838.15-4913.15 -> -0.057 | 1.03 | 1.16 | 1.06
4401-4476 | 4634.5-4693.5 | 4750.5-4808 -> 0.016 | 1.01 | 1.17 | 1.12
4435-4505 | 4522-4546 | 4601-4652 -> 0.058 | 1.06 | 1.17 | 1.1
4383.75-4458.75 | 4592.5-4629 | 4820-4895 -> -0.106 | 0.967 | 1.16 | 1.05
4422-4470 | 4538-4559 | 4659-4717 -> -0.054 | 1.02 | 1.1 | 1.05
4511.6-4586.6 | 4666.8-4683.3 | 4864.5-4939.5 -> 0.076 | 1.11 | 1.18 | 1.13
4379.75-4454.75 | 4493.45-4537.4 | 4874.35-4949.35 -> -0.107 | 0.958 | 1.19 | 1.01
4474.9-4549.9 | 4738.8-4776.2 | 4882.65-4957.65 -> 0.027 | 1.1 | 1.21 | 1.16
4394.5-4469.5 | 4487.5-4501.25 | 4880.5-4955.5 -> -0.099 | 0.994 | 1.21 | 1.02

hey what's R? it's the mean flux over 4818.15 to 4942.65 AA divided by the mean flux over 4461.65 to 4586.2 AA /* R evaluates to 1.07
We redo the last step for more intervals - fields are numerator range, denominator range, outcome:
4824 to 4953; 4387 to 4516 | 1.15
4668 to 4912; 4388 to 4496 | 1.15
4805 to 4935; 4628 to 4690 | 1.07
